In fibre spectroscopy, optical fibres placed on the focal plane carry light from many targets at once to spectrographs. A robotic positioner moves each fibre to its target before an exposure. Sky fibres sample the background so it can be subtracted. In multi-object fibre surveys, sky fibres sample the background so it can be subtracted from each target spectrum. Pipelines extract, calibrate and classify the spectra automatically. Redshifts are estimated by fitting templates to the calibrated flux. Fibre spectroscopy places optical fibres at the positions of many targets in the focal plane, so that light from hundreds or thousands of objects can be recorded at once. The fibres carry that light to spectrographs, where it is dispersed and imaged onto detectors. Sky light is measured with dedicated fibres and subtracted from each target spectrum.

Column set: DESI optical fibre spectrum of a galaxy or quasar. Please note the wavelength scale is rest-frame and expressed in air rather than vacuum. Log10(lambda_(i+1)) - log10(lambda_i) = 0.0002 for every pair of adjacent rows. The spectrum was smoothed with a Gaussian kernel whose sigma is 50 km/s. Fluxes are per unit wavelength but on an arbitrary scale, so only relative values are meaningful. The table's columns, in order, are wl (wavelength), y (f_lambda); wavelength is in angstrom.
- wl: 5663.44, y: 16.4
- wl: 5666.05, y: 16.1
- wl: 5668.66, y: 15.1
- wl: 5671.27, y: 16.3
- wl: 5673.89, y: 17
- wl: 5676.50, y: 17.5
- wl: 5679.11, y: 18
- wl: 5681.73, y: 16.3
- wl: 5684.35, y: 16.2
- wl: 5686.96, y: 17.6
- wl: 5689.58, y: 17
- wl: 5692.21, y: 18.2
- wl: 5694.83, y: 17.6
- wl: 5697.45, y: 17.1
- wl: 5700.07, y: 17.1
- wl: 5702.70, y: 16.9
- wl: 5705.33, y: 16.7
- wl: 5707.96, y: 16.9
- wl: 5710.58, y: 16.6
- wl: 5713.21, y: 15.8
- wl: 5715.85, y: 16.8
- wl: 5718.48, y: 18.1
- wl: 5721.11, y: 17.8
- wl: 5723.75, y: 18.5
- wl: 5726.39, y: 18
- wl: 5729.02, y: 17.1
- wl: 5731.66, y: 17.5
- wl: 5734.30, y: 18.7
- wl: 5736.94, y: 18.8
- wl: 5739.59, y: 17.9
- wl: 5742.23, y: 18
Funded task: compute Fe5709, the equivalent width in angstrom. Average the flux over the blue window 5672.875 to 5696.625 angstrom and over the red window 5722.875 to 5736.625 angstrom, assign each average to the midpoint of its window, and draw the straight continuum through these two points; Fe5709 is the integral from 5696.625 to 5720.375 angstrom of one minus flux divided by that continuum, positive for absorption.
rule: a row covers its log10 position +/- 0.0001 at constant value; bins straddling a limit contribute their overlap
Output 1.0 angstrom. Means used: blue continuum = 17.3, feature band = 16.9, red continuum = 18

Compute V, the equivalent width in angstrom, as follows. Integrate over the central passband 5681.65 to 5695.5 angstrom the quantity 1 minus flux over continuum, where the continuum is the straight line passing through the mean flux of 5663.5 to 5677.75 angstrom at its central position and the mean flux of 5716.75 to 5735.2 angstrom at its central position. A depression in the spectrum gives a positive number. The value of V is -0.3 angstrom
